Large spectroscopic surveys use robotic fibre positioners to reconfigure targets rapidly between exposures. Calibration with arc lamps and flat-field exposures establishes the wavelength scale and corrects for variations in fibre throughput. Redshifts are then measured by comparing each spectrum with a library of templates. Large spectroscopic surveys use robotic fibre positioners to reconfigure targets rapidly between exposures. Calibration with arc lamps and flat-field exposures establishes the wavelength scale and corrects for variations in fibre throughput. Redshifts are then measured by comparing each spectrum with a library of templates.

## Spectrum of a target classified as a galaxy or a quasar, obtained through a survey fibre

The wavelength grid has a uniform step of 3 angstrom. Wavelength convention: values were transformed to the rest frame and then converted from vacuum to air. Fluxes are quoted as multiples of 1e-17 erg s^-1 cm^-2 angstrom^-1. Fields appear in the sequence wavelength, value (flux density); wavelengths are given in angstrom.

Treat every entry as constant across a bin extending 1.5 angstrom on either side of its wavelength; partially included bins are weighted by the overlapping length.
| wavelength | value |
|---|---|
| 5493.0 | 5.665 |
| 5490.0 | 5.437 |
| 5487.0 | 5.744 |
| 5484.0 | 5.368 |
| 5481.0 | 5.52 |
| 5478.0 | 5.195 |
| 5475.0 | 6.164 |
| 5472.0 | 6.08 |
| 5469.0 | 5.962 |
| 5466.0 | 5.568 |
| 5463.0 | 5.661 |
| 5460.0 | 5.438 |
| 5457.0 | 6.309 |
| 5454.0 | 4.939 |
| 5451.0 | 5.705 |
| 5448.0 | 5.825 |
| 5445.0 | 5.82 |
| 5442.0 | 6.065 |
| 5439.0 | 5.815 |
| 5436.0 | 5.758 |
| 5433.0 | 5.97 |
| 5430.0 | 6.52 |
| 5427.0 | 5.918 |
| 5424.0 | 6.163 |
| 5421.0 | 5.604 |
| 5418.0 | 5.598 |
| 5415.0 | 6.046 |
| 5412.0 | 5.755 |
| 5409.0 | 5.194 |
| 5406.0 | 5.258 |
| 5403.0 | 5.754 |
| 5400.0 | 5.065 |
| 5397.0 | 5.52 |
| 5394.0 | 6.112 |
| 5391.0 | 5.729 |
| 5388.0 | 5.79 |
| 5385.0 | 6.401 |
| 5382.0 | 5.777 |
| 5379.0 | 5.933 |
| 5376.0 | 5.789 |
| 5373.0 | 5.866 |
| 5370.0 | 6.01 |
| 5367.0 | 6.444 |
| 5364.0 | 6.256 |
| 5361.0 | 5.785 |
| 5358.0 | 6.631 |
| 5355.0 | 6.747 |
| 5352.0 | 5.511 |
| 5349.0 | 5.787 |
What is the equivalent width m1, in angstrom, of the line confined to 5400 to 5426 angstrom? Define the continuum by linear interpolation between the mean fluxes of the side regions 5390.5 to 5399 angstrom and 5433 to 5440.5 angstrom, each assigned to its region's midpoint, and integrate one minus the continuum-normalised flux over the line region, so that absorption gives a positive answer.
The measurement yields 0.64 angstrom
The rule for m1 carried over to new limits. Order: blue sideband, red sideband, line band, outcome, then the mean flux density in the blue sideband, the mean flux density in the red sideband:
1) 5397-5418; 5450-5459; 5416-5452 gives -2.0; 5.52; 5.64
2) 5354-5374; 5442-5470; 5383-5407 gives 1.4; 6.25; 5.71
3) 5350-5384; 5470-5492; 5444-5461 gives 0.2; 6.07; 5.65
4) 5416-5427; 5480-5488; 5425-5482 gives -1.4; 5.82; 5.53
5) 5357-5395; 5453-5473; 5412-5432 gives -0.3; 6.03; 5.72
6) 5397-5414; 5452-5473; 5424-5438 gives -1.2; 5.43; 5.7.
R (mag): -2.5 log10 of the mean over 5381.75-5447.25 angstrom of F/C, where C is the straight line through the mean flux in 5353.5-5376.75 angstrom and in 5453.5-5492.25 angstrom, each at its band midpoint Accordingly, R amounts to 0.03 mag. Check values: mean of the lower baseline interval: 6.2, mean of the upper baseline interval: 5.66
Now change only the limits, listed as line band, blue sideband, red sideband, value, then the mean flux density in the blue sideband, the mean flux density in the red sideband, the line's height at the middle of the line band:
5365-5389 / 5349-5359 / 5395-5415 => -0.02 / 6.2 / 5.49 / 5.88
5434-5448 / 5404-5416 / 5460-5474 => -0.03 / 5.55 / 5.79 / 5.68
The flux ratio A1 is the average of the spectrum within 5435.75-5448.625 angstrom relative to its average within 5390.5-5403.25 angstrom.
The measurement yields 1.04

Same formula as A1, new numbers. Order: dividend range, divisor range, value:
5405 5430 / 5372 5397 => 0.97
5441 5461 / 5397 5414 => 1.05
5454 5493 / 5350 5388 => 0.93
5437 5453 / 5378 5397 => 0.98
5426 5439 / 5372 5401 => 1.04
